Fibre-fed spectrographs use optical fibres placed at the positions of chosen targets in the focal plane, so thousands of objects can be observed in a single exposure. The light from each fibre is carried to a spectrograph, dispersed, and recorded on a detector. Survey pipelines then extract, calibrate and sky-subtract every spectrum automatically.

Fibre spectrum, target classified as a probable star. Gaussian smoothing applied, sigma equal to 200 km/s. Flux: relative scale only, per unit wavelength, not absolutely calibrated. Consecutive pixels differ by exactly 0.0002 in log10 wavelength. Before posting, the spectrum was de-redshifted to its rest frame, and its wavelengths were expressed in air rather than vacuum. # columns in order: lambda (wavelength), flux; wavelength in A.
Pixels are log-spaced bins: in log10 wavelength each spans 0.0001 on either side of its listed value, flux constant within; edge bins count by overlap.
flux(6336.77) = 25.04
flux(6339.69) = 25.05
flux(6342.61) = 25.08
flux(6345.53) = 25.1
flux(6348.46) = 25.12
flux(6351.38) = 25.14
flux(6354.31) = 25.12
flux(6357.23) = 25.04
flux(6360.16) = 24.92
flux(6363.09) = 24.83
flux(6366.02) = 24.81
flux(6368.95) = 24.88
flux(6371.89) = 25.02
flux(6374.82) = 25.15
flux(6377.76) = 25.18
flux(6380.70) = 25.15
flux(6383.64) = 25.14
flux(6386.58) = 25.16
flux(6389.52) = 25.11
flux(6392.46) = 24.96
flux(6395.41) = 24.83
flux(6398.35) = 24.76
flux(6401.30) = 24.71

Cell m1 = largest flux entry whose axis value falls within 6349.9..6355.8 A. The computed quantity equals 25.14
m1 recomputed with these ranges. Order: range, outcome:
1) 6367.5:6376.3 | 25.15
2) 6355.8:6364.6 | 25.04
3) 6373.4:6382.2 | 25.18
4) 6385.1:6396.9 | 25.16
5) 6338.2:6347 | 25.1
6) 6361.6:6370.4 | 24.88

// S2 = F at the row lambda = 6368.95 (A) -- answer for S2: 24.88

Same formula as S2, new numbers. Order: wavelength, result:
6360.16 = 24.92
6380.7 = 25.15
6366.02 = 24.81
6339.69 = 25.05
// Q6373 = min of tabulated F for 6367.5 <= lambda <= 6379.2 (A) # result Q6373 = 24.88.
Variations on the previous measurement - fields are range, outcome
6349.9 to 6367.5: 24.81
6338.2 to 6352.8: 25.05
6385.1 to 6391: 25.11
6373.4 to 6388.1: 25.14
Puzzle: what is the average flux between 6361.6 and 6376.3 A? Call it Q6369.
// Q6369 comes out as 24.9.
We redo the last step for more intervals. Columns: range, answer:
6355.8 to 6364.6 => 24.9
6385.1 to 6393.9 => 25.1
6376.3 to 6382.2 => 25.2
